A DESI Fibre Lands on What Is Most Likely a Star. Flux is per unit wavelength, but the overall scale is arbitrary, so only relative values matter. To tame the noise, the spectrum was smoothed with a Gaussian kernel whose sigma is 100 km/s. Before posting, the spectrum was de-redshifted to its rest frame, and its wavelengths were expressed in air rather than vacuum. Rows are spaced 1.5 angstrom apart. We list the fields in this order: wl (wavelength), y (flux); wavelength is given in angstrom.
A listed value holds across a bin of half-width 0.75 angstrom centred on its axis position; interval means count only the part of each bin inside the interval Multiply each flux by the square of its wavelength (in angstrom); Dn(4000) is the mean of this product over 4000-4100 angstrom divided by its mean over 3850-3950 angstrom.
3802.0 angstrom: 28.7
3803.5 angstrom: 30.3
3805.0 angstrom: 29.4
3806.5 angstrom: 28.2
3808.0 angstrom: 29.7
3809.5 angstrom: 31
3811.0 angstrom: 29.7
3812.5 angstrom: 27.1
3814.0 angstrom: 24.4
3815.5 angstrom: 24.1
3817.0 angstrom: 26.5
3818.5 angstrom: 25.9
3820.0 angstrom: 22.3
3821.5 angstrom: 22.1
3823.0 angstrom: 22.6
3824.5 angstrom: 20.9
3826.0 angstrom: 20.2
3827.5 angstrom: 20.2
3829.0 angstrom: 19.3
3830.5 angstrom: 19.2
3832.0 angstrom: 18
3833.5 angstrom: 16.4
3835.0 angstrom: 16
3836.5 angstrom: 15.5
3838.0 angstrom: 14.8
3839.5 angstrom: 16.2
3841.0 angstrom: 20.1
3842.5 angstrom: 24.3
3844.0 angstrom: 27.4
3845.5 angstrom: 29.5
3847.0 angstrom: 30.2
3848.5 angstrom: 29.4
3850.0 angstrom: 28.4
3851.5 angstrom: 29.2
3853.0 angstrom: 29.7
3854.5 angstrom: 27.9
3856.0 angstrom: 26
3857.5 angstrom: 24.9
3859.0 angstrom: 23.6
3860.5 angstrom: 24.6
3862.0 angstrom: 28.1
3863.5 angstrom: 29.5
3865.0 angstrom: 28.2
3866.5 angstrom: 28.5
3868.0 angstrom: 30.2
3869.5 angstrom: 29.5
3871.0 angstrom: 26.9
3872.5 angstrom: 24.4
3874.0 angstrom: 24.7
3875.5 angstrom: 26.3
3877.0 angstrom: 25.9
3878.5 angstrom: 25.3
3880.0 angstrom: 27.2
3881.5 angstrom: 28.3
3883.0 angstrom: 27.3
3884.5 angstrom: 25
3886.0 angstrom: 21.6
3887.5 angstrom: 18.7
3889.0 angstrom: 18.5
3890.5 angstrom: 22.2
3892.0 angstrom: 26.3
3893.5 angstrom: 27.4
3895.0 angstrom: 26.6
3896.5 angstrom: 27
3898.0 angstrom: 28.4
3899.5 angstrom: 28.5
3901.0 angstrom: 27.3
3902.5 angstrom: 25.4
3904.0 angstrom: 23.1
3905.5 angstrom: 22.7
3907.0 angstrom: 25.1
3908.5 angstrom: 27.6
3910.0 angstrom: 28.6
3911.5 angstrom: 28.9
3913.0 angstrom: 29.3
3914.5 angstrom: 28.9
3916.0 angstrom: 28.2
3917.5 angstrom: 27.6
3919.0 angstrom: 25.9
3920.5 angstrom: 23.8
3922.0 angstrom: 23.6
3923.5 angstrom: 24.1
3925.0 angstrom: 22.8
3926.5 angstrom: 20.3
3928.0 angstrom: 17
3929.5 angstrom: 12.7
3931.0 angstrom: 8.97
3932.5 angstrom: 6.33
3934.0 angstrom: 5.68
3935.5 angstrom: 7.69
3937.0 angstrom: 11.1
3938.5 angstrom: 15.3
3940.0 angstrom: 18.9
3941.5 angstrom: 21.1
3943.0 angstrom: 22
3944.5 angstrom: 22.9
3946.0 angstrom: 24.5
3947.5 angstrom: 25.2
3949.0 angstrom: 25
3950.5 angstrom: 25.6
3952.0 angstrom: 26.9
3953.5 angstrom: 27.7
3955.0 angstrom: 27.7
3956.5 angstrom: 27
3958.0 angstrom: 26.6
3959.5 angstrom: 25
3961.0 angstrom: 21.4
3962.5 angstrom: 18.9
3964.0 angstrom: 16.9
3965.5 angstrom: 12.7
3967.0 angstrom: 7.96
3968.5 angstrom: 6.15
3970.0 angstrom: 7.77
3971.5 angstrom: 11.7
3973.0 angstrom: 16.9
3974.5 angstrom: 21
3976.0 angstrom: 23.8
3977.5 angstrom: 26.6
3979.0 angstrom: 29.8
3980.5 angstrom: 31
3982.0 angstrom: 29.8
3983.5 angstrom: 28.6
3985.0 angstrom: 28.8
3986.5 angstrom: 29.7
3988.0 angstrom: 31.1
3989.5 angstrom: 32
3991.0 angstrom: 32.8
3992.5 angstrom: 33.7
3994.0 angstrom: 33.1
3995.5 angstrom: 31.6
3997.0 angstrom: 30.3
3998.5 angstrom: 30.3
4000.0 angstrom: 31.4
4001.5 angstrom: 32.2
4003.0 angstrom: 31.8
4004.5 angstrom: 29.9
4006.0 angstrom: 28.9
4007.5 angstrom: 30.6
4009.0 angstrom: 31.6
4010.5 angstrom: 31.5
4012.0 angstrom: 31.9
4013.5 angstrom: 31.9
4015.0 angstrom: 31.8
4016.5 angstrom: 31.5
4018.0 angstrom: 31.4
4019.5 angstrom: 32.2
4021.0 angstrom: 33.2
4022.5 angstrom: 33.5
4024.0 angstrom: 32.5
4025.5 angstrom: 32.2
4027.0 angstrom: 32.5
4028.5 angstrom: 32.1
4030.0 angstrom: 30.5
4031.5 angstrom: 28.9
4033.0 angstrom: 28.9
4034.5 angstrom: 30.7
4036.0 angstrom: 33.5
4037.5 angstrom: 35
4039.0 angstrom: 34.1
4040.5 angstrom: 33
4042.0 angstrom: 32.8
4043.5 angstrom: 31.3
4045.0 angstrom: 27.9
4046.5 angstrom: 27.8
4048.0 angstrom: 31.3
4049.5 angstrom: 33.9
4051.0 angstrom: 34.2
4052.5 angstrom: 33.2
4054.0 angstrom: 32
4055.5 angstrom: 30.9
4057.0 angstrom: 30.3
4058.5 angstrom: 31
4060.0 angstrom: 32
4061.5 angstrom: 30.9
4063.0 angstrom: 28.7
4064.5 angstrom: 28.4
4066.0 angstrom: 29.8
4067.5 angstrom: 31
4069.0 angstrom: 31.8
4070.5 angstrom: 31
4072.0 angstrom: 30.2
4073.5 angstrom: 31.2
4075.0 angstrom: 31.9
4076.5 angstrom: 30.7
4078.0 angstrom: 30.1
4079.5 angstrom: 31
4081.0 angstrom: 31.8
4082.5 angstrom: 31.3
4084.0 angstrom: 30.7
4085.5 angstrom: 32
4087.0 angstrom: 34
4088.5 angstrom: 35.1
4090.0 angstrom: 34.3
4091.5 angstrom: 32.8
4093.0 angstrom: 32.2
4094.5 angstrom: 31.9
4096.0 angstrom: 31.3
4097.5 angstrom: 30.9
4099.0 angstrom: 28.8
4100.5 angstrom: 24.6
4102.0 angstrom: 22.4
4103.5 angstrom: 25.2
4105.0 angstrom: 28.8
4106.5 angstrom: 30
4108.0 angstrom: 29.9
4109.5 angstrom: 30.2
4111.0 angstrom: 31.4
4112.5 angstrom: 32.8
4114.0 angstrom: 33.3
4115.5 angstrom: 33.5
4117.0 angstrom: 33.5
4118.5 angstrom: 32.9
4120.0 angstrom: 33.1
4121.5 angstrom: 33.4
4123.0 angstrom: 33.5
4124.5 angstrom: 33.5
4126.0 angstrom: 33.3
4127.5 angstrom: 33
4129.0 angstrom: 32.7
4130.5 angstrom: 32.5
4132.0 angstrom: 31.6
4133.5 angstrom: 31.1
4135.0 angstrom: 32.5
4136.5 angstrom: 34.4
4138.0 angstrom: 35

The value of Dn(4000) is 1.4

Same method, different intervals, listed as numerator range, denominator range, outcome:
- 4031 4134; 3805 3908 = 1.41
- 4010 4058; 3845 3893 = 1.31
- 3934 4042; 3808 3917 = 1.13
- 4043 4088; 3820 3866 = 1.48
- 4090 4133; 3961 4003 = 1.34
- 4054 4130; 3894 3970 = 1.56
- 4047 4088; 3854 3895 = 1.34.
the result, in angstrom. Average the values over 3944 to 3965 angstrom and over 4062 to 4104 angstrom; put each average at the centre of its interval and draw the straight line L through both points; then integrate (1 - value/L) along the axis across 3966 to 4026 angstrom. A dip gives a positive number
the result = -3.6 angstrom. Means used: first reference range 24.3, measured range 28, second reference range 30.6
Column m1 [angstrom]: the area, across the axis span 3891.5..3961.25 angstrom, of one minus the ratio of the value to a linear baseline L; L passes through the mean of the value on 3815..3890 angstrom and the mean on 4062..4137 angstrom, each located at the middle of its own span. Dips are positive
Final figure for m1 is 8.7 angstrom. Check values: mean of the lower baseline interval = 24.2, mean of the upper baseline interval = 31.3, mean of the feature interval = 23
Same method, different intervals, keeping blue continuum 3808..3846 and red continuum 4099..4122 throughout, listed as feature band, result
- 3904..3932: 1.4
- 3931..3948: 6.3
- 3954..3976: 6.8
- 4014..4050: -4.8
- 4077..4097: -1.7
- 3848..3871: -4.6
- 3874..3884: -1.2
